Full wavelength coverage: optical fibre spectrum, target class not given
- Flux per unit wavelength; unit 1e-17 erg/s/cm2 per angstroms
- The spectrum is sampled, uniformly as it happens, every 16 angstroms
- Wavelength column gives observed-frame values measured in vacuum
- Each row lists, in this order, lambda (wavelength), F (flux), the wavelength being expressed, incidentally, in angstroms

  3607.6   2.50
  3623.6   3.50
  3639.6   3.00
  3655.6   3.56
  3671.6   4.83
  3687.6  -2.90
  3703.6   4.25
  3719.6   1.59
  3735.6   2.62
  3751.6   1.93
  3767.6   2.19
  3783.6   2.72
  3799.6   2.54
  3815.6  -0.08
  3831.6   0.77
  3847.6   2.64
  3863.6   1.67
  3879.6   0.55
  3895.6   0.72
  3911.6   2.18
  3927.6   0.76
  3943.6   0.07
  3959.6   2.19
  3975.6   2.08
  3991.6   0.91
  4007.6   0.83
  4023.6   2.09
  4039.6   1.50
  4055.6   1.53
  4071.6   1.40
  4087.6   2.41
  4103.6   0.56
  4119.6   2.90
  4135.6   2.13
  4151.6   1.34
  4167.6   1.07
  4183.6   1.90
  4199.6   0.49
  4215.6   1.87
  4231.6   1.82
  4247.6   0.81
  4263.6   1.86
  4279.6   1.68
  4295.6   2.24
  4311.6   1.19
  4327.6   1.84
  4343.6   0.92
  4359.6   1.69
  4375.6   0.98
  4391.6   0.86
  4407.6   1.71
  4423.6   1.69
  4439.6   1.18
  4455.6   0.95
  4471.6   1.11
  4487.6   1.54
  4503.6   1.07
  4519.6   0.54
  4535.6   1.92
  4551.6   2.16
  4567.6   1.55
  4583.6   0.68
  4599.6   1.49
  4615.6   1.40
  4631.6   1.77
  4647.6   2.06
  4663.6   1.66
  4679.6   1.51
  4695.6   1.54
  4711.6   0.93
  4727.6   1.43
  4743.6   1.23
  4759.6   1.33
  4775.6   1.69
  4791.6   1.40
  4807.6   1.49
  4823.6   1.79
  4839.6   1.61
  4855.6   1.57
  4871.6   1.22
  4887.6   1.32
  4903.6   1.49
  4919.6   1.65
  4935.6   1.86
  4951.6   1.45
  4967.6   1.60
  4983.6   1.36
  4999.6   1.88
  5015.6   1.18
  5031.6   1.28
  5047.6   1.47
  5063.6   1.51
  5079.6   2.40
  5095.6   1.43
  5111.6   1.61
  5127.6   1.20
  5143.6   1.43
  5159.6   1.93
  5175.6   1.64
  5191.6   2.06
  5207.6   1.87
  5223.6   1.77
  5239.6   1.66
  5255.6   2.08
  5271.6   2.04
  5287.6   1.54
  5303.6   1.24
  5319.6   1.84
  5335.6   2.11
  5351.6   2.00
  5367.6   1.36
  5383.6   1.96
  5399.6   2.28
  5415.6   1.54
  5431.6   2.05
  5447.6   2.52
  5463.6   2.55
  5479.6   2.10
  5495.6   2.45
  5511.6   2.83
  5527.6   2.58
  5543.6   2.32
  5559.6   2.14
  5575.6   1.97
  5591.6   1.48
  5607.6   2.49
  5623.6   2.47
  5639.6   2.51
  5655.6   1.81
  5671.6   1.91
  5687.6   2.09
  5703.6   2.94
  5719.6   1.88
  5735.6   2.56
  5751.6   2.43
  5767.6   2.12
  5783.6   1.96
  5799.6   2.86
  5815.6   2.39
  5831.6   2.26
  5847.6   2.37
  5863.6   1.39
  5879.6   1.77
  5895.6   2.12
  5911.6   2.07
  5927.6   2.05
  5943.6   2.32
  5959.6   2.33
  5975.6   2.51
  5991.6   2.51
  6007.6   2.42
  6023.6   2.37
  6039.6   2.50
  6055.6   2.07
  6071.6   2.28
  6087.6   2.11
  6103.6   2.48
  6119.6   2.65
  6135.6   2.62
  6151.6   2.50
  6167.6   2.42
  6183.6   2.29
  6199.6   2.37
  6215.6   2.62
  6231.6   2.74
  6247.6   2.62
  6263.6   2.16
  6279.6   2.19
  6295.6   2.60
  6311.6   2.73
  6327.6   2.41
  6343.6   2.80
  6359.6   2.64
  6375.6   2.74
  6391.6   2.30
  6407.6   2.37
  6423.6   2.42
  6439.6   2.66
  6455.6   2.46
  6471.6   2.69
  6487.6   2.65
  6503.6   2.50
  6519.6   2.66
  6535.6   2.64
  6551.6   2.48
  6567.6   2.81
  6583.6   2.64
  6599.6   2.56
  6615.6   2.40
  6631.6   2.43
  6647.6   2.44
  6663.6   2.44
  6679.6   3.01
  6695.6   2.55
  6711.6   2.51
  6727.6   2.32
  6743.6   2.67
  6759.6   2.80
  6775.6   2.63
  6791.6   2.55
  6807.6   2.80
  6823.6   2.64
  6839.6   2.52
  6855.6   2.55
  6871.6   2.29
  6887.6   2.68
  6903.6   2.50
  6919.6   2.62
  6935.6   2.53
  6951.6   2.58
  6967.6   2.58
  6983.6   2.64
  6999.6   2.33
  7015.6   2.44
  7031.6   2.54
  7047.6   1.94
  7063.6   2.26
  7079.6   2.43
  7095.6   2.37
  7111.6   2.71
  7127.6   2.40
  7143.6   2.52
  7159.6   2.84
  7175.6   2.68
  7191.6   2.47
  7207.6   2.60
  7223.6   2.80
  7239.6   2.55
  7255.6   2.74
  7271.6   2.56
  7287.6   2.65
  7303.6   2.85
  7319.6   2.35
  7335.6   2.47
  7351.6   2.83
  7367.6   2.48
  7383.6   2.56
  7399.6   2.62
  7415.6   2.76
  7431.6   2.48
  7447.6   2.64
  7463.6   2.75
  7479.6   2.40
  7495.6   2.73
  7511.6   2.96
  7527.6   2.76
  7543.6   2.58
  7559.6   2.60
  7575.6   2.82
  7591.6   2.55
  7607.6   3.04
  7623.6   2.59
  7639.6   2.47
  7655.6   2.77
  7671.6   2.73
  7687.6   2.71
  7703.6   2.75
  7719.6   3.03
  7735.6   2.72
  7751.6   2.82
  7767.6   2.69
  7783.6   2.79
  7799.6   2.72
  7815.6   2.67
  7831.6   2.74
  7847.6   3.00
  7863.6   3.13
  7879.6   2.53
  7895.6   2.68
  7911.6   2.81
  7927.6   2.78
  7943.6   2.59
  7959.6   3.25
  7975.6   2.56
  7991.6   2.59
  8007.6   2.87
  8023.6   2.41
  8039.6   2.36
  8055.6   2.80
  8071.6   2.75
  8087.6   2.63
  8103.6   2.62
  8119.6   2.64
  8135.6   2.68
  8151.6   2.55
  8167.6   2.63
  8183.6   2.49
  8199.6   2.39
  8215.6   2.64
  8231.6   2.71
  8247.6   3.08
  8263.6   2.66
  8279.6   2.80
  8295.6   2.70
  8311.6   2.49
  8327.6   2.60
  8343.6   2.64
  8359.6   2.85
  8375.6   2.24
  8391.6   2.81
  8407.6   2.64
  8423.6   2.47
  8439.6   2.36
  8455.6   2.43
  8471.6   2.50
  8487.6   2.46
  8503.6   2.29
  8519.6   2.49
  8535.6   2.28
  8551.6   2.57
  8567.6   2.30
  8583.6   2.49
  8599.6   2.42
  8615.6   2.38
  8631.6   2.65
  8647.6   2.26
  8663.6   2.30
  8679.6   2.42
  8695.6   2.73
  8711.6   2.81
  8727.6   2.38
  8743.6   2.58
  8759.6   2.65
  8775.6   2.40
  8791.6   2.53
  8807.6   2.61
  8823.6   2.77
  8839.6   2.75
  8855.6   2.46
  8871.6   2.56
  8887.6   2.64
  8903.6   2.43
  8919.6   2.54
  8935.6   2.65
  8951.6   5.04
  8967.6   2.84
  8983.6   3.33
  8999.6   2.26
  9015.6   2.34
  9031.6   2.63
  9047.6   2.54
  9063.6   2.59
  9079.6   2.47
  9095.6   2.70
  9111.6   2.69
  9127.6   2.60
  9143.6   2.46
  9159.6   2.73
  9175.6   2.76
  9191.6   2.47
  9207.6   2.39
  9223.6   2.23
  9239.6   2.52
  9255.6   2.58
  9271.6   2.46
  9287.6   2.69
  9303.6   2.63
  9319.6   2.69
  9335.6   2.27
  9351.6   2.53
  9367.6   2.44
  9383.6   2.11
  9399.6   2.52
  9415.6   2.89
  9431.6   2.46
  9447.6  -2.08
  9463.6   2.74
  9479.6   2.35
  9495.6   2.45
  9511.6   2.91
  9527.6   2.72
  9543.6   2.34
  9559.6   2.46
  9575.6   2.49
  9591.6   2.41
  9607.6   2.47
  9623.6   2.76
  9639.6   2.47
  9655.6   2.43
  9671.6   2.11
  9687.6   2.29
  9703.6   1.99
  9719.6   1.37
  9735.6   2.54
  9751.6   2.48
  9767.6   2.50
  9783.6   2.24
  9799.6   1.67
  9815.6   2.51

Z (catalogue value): 0.363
